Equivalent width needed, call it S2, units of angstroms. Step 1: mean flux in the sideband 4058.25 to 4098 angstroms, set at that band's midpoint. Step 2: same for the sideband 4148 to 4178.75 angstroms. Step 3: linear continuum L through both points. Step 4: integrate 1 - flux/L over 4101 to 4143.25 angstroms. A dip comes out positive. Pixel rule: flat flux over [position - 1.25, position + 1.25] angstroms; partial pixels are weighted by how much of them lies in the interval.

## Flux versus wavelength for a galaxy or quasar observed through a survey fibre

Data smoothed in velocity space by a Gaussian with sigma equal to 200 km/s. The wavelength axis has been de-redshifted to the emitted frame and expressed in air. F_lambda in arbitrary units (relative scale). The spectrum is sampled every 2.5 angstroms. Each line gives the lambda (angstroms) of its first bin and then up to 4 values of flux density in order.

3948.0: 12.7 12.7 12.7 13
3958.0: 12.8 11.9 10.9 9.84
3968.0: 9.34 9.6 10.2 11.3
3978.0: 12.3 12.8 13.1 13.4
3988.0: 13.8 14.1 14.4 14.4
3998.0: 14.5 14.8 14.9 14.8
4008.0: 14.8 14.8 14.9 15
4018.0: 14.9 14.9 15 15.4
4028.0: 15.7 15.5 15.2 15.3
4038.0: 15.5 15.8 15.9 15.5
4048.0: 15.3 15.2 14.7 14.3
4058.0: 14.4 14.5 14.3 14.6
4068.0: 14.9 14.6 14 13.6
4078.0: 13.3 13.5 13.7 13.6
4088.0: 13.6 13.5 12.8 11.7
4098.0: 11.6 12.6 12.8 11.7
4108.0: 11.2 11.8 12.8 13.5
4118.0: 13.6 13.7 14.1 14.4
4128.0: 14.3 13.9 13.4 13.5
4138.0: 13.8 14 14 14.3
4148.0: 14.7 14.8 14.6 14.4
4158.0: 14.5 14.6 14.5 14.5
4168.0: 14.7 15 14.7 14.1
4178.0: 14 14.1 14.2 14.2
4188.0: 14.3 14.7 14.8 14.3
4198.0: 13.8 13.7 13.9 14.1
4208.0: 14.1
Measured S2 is 2.5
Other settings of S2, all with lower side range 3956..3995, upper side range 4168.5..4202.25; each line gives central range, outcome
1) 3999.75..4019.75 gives -3.9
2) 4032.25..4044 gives -2.6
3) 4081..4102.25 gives 0.6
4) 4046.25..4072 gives -3.5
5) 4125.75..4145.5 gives -0.2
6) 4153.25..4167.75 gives -0.5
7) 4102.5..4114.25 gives 1.3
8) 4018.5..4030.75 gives -2.6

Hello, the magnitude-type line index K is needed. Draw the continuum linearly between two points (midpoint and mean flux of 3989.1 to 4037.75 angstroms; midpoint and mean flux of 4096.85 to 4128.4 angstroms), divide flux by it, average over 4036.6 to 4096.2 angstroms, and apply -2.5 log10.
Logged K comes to -0.04 mag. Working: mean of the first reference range 14.9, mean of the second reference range 12.9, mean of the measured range 14.3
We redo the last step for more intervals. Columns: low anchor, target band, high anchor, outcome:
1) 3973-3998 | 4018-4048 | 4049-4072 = -0.10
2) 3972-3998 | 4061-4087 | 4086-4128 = -0.09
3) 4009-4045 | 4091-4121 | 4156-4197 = 0.19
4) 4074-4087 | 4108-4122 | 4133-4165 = 0.08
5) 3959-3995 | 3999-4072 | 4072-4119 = -0.21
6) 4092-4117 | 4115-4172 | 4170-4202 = -0.08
